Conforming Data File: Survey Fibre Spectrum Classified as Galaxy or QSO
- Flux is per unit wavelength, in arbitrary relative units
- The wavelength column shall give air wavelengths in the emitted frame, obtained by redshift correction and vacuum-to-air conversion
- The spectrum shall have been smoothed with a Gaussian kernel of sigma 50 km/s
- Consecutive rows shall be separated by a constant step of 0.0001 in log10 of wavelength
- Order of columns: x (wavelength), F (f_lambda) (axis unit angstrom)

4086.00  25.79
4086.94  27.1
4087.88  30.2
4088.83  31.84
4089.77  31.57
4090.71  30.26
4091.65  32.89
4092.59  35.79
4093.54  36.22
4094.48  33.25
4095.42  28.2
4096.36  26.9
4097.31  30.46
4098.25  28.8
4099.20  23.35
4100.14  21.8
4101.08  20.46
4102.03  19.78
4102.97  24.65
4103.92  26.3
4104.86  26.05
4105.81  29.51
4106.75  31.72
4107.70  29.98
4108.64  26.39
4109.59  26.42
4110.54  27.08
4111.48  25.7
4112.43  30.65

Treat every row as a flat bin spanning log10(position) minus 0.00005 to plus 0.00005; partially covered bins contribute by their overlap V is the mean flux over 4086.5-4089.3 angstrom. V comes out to 29.7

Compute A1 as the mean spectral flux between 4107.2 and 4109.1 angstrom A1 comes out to 28.3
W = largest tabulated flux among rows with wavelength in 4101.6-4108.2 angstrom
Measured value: 31.72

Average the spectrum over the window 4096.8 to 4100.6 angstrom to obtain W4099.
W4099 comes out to 26.1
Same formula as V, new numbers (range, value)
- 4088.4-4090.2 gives 31.7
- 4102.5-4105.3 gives 25.7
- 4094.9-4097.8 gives 28.6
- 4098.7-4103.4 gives 22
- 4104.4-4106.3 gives 27.9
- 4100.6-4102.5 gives 20.1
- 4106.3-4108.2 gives 30.8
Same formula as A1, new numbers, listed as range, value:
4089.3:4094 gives 33.3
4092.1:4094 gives 35.9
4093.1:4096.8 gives 31.2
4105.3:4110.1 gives 28.7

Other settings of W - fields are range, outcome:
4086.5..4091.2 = 31.84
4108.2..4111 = 27.08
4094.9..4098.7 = 30.46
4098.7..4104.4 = 26.3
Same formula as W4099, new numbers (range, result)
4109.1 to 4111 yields 26.6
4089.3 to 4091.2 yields 31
